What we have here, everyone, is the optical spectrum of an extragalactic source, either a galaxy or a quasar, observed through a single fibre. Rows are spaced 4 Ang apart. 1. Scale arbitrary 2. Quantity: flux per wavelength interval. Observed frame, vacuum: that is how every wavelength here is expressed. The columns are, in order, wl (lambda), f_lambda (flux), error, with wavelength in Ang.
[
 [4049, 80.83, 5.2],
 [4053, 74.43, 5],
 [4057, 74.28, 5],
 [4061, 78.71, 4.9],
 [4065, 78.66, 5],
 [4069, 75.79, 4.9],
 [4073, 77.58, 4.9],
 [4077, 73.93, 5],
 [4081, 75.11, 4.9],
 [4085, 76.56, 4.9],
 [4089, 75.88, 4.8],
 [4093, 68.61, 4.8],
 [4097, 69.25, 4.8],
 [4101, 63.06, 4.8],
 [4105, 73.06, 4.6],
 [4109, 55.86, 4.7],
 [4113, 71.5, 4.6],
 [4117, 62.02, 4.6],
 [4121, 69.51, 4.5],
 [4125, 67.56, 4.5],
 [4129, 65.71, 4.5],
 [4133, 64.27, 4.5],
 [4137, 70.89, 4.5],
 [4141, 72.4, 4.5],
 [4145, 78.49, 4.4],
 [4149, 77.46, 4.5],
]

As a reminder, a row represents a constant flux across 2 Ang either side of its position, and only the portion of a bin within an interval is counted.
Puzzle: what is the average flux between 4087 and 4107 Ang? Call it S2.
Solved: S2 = 70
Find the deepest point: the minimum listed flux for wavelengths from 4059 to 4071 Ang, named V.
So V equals 75.79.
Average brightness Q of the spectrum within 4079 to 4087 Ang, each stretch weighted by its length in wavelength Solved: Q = 75.8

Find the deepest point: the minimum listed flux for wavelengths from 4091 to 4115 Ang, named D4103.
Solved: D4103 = 55.86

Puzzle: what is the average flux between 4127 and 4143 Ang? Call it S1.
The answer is 68.3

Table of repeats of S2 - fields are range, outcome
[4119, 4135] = 66.8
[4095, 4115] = 66.5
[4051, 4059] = 74.4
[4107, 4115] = 63.7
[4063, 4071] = 77.2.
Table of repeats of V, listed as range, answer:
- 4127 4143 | 64.27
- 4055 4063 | 74.28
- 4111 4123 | 62.02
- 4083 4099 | 68.61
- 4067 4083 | 73.93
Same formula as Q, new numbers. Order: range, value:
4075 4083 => 74.5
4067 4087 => 75.8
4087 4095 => 72.2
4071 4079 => 75.8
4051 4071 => 76.4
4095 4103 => 66.2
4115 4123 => 65.8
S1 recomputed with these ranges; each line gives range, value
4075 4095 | 74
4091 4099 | 68.9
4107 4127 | 65.3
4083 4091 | 76.2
